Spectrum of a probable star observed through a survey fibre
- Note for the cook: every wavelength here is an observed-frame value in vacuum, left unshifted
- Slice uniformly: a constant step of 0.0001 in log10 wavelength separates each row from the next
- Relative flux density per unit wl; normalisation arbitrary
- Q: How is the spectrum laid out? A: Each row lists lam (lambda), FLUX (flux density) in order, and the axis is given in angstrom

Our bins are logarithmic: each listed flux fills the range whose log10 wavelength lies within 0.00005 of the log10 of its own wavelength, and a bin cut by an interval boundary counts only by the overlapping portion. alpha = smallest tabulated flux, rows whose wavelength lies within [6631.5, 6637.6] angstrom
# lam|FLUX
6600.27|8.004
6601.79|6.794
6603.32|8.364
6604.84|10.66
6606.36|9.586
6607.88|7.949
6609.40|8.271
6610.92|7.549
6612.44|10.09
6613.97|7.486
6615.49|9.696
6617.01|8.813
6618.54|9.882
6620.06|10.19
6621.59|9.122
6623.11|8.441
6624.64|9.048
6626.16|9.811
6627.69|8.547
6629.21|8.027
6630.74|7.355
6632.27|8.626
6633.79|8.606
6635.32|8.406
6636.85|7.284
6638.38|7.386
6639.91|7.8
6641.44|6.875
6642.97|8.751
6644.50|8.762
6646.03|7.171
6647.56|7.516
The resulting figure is 7.284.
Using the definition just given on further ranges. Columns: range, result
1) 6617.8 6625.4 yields 8.441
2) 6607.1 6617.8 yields 7.486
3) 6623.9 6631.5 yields 7.355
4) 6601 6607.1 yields 6.794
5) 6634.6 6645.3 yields 6.875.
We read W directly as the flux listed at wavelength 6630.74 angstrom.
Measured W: 7.355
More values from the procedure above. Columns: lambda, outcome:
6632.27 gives 8.626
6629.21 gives 8.027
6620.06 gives 10.19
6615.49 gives 9.696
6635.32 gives 8.406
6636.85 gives 7.284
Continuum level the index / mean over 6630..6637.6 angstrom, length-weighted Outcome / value 8.06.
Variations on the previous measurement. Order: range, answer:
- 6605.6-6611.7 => 8.36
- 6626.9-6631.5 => 7.98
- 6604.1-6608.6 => 9.41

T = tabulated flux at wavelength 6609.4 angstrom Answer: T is 8.271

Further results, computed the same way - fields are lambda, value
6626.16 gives 9.811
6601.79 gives 6.794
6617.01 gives 8.813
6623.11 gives 8.441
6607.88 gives 7.949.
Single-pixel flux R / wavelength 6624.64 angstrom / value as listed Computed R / 9.048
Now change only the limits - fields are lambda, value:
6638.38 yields 7.386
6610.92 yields 7.549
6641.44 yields 6.875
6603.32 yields 8.364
